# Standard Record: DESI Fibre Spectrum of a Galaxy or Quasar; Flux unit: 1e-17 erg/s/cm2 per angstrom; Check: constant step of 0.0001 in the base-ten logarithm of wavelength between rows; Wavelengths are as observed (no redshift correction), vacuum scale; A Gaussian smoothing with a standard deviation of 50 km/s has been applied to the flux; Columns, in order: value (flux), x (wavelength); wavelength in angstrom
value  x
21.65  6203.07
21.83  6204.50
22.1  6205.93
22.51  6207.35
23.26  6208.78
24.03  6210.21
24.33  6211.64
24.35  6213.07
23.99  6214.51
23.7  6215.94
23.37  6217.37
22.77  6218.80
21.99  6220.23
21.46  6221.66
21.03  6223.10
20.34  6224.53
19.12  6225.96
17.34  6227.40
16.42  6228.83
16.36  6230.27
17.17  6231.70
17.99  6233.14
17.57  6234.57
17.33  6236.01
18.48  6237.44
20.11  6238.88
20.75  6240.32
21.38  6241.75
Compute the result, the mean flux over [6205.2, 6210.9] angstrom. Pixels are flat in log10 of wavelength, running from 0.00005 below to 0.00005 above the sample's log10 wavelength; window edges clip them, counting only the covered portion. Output 23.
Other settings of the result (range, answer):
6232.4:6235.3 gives 17.8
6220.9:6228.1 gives 19.9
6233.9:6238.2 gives 17.8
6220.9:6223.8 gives 21.2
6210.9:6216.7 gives 24.1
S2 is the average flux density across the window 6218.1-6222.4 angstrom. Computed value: 22.1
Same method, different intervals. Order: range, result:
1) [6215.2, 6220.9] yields 23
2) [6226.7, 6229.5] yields 16.9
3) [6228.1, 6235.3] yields 17.1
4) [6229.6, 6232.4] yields 16.8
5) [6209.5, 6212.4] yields 24.2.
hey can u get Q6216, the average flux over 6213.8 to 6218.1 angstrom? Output 23.7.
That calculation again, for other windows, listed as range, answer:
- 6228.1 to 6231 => 16.4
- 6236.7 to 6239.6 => 19.3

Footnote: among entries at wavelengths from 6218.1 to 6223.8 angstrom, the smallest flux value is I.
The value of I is 21.03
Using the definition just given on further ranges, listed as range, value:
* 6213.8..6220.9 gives 21.99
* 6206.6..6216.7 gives 22.51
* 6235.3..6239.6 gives 17.33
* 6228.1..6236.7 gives 16.36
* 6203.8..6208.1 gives 21.83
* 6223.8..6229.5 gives 16.42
